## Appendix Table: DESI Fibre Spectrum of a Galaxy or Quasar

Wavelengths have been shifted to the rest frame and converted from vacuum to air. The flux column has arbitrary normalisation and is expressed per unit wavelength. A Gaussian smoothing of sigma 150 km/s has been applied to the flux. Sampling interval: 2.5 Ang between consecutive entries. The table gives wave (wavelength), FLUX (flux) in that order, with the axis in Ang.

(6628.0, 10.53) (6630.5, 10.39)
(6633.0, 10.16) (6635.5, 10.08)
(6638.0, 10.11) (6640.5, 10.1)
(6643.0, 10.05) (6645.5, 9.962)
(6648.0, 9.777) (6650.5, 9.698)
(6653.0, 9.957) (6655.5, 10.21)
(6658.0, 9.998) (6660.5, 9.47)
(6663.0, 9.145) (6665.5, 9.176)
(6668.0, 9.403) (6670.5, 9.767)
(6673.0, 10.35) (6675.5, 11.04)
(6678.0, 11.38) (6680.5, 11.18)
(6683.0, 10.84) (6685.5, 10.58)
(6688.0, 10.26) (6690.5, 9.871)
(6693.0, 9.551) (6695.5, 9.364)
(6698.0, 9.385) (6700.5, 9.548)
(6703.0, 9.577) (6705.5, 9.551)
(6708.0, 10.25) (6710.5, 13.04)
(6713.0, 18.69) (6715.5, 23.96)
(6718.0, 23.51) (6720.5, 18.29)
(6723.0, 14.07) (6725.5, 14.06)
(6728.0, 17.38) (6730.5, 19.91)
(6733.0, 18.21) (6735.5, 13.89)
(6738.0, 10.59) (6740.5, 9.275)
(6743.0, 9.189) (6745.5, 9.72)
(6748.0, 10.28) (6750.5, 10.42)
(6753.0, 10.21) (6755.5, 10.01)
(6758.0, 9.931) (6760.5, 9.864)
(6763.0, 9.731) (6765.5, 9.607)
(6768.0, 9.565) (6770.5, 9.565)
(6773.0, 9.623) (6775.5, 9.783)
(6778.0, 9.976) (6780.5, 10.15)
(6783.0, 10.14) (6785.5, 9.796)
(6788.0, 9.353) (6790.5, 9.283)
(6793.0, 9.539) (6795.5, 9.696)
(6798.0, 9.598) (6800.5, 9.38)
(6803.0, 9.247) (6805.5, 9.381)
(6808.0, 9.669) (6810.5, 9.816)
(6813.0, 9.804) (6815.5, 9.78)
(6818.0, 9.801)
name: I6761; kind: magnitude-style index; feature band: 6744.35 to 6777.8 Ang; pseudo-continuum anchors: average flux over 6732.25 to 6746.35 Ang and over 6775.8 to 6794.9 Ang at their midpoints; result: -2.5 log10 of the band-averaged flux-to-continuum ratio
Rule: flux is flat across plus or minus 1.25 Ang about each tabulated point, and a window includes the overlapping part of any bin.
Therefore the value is 0.09 mag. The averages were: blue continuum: 11.6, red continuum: 9.75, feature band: 9.87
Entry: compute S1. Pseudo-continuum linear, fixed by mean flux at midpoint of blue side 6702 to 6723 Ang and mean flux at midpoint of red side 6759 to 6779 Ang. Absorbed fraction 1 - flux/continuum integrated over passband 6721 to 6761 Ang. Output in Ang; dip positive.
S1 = 1.25 Ang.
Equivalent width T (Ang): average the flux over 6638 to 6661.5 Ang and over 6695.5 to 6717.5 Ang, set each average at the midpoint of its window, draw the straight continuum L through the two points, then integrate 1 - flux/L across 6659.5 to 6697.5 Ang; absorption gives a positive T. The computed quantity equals 4.8 Ang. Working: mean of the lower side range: 9.93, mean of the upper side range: 13.2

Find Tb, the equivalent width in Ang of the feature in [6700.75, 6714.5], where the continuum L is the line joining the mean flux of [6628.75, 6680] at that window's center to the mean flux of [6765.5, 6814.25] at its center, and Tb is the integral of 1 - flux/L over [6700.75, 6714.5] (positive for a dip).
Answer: -3.3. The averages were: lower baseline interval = 10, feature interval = 12.2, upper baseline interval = 9.65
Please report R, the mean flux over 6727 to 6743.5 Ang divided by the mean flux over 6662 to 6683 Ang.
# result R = 1.39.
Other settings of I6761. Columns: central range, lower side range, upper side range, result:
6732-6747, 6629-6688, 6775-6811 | -0.19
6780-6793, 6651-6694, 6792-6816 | 0.00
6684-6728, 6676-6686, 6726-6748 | -0.09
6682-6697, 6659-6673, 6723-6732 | 0.21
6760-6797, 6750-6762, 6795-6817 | 0.02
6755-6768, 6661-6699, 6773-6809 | 0.00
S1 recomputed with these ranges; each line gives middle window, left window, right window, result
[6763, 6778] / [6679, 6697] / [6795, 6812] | 0.1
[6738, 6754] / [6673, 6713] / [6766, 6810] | 0.3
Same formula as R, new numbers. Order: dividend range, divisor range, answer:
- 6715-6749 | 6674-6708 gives 1.48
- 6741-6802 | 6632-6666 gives 0.99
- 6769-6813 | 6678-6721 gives 0.76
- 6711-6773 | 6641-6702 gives 1.33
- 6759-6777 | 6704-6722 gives 0.58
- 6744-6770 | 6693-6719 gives 0.74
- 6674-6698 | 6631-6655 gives 1.04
